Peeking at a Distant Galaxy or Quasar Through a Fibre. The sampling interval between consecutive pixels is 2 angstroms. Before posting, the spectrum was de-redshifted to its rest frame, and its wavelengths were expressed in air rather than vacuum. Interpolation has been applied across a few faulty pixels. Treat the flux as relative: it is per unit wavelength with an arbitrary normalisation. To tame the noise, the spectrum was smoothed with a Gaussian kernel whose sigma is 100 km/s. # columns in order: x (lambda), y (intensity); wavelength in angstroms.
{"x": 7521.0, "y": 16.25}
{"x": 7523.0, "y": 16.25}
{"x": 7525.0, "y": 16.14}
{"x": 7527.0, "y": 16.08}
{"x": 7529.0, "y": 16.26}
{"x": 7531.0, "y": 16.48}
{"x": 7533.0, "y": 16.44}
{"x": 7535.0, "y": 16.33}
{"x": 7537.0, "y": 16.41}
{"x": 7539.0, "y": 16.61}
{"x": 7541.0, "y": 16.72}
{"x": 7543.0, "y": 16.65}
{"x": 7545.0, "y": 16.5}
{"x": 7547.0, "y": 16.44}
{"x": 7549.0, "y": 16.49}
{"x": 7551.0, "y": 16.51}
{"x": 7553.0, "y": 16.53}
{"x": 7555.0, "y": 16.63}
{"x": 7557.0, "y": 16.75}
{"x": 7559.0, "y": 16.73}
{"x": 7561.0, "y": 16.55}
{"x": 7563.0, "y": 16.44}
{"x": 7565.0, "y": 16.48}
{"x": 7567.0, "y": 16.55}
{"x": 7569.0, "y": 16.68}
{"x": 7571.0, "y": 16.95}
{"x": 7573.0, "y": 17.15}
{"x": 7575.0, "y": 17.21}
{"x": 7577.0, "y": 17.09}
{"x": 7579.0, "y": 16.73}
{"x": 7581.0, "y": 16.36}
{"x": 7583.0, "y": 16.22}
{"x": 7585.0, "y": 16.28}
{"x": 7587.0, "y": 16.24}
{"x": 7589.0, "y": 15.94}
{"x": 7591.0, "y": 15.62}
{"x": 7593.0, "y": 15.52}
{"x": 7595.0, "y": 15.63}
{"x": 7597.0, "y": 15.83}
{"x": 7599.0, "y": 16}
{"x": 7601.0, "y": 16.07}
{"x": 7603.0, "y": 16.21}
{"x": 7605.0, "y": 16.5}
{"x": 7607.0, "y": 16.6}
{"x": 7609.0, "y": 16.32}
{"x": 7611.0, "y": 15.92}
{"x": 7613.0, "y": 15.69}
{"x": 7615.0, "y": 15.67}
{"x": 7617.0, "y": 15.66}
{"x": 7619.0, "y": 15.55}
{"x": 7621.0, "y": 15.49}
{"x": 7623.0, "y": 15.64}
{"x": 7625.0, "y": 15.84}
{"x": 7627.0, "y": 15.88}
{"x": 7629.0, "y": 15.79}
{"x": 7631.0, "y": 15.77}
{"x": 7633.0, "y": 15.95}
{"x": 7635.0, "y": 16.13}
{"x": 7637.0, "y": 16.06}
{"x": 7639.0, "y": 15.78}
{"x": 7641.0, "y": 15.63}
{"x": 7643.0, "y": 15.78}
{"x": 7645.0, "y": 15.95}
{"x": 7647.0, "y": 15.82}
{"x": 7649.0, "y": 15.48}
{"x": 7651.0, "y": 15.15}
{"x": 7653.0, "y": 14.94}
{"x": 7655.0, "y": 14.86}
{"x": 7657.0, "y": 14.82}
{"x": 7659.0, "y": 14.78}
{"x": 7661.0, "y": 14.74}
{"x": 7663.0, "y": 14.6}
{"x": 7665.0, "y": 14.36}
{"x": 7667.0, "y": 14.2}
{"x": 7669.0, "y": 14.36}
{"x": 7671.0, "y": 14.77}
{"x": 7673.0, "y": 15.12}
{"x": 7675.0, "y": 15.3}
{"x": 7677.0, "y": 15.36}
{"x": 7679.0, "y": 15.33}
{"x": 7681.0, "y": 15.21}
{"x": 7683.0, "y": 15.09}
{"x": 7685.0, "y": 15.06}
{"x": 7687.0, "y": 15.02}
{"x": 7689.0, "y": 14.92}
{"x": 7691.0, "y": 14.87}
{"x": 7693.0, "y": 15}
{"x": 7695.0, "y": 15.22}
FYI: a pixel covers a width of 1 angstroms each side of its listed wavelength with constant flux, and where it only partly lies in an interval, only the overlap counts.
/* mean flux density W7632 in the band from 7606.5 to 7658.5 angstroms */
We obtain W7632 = 15.7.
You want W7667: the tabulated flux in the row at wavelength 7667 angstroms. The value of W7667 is 14.2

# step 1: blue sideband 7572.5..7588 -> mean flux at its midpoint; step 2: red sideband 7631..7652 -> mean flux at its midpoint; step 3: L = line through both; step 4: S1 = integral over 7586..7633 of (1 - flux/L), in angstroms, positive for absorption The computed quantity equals 1.0 angstroms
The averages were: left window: 16.6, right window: 15.8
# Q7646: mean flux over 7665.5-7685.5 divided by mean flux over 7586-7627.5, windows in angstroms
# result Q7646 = 0.94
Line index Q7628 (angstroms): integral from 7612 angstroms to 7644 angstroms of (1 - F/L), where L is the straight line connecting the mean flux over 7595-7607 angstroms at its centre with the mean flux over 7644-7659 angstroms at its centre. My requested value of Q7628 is -0.2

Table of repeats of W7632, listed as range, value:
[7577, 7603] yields 16.1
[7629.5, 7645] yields 15.9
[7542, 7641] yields 16.2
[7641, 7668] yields 15.1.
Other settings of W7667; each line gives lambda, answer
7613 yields 15.69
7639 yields 15.78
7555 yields 16.63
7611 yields 15.92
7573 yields 17.15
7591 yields 15.62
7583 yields 16.22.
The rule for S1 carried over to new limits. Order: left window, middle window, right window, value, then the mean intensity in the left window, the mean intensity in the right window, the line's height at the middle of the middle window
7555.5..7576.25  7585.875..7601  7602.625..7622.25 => 0.4 angstroms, 16.8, 15.9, 16.3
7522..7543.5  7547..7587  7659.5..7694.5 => -1.5 angstroms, 16.4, 14.9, 16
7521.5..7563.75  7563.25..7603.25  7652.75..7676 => -1.1 angstroms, 16.5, 14.7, 15.9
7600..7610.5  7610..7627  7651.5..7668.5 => 0.2 angstroms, 16.3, 14.7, 15.9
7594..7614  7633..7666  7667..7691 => 0.2 angstroms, 16.1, 15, 15.4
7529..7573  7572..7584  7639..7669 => -0.5 angstroms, 16.6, 15.1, 16.2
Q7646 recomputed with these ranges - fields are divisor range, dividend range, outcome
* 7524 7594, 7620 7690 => 0.93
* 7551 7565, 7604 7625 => 0.96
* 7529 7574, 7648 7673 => 0.89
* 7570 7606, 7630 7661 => 0.95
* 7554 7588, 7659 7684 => 0.89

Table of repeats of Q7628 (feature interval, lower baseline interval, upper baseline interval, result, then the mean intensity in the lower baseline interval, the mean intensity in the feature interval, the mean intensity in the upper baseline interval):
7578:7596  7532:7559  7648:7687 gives -0.1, 16.5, 16.1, 14.9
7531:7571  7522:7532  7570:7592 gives -0.5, 16.2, 16.6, 16.5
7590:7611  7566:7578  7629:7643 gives 0.6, 16.9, 16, 15.9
